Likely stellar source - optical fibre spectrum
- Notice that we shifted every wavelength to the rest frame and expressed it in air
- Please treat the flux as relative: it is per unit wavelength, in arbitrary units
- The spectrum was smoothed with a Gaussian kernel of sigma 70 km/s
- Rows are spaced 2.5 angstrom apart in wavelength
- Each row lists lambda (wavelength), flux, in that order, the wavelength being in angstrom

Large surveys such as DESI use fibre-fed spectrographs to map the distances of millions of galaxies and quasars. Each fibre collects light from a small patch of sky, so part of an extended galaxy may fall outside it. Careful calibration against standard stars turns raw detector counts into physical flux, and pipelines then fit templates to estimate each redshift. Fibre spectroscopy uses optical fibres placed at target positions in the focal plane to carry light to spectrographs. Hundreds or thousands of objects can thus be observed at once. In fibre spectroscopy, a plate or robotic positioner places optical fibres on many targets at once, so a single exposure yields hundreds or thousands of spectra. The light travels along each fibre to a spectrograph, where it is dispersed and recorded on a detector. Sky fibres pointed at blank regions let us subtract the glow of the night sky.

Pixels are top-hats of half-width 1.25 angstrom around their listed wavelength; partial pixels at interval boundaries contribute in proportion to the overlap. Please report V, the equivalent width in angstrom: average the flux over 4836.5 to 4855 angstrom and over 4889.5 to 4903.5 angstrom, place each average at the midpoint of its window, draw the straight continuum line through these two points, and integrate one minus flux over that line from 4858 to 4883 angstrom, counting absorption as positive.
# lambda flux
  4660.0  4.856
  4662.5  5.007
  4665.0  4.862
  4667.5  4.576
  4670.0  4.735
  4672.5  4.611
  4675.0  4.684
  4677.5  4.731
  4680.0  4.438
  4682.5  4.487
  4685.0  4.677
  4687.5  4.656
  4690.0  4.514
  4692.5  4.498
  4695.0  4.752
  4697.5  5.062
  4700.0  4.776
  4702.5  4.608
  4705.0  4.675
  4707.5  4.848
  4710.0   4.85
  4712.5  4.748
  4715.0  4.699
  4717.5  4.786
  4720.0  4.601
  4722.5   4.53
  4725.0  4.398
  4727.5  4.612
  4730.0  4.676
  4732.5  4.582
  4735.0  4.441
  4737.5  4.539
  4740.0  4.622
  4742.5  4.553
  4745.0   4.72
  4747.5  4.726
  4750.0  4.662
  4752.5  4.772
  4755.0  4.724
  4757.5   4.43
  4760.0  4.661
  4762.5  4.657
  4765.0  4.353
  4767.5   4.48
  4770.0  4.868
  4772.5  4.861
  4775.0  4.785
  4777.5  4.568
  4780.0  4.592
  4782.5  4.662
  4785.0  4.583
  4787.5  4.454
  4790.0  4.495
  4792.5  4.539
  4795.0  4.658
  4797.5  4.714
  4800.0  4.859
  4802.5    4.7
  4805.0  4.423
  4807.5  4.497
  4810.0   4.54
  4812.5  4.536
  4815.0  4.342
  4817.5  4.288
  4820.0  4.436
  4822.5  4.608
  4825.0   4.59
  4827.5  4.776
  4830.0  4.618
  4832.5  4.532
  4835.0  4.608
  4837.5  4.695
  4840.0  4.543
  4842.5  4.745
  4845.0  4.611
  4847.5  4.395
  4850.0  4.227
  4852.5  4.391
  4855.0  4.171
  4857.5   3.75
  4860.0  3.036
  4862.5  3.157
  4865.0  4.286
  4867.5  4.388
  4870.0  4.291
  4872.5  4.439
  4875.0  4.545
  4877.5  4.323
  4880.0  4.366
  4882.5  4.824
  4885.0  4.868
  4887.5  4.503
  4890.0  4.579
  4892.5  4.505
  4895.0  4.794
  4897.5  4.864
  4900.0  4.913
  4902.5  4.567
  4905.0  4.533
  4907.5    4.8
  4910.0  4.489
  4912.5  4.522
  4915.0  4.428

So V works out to 2.5 angstrom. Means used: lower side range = 4.49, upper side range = 4.71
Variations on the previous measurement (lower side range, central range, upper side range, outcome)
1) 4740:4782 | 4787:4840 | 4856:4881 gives -2.6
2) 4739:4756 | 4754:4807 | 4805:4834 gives -0.1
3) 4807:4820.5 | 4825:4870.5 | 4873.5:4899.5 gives 2.2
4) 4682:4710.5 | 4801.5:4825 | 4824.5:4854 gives 0.5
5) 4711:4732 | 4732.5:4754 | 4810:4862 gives -0.2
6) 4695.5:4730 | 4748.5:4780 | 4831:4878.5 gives -0.7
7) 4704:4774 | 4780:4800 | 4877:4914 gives 0.2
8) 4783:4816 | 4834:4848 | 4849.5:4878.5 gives -1.2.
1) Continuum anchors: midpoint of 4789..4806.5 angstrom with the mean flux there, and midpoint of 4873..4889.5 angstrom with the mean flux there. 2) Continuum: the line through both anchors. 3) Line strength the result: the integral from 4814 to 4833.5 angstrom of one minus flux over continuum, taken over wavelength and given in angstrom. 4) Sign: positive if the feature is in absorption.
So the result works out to 0.3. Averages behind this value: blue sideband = 4.63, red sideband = 4.57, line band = 4.53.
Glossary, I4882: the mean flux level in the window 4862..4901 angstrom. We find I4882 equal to 4.5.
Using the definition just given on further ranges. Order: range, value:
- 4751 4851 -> 4.59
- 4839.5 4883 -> 4.23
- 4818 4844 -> 4.61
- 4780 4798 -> 4.58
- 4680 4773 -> 4.65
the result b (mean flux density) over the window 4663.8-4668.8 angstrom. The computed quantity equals 4.72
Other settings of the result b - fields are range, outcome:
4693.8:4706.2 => 4.78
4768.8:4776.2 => 4.84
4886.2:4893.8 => 4.53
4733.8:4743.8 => 4.54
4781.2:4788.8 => 4.57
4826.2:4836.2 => 4.63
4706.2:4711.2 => 4.85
